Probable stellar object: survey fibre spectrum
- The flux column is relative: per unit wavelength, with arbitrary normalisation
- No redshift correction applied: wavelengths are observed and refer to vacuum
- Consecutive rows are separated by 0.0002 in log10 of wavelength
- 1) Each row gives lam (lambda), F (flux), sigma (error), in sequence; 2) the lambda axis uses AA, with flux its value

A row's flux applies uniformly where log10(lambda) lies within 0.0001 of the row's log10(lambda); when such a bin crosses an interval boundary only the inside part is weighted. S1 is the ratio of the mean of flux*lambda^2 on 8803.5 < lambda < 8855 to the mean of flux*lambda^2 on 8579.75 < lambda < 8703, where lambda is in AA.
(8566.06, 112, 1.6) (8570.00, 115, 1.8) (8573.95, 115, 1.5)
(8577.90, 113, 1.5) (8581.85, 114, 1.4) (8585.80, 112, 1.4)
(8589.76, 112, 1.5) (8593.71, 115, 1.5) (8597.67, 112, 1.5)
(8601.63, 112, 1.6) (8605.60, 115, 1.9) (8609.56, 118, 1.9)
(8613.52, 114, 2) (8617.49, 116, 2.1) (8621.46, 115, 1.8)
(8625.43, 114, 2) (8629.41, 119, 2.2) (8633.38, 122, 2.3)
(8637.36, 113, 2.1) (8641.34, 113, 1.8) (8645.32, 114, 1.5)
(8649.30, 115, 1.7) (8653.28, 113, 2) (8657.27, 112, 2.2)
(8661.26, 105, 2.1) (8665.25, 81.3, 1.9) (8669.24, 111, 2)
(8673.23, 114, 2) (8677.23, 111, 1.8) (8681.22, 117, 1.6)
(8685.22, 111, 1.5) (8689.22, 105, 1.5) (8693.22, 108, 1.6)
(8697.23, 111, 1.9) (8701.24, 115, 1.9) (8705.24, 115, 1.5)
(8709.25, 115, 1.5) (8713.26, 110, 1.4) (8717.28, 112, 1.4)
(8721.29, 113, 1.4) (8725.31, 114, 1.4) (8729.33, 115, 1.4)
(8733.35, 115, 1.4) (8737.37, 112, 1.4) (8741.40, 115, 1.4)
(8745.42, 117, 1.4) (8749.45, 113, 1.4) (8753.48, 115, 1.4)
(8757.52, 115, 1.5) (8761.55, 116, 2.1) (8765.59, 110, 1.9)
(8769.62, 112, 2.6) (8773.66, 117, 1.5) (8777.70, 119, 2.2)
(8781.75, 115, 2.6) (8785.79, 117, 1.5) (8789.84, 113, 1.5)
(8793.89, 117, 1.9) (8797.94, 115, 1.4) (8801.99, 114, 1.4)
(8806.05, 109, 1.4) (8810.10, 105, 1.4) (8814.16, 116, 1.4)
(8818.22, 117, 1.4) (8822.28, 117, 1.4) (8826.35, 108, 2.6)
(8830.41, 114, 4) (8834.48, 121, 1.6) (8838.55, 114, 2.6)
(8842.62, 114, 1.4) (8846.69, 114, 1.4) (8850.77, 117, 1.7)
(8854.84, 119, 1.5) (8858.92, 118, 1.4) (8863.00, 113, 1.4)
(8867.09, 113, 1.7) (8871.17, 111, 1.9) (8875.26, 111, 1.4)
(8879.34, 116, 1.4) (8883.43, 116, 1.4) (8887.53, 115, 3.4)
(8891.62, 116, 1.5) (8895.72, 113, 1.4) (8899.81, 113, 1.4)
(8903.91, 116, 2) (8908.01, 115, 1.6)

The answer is 1.06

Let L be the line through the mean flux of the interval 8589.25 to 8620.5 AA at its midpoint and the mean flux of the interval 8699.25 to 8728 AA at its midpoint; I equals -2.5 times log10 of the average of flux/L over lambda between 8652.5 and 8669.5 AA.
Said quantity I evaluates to 0.11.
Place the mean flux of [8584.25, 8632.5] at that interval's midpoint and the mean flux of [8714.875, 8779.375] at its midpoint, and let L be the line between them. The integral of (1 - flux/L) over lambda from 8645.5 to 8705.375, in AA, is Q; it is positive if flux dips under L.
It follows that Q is 2.58 AA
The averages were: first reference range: 115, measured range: 110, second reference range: 114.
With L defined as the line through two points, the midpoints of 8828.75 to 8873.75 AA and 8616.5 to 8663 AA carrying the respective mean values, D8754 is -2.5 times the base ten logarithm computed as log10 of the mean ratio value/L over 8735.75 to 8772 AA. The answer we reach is 0.01 mag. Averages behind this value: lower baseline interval 114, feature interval 114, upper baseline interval 115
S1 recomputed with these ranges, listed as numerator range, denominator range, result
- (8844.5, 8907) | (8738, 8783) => 1.03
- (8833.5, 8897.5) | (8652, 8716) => 1.09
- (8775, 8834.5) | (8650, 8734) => 1.06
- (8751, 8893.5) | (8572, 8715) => 1.06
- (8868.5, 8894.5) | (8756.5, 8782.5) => 1.02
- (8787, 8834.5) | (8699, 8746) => 1.02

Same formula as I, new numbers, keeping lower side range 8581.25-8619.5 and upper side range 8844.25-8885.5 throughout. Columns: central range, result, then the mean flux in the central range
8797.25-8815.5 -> 0.03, 111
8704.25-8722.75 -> 0.01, 113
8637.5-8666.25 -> 0.05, 109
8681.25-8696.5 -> 0.05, 109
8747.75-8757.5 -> 0.00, 114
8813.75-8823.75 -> -0.02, 117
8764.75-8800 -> -0.01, 115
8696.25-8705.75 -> 0.00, 114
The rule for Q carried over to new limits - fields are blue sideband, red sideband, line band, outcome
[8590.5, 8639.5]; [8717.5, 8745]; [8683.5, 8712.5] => 0.8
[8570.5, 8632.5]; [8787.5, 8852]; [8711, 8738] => 0.3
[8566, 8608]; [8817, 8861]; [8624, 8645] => -0.4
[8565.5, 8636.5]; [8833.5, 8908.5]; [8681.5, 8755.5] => 1.2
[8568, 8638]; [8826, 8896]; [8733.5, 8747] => 0.0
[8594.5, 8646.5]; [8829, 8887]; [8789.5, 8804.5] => 0.0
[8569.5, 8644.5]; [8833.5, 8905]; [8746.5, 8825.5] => 0.4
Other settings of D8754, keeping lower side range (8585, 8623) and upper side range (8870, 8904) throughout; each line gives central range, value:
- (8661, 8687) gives 0.07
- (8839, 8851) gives 0.00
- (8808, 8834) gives 0.01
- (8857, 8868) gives -0.01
